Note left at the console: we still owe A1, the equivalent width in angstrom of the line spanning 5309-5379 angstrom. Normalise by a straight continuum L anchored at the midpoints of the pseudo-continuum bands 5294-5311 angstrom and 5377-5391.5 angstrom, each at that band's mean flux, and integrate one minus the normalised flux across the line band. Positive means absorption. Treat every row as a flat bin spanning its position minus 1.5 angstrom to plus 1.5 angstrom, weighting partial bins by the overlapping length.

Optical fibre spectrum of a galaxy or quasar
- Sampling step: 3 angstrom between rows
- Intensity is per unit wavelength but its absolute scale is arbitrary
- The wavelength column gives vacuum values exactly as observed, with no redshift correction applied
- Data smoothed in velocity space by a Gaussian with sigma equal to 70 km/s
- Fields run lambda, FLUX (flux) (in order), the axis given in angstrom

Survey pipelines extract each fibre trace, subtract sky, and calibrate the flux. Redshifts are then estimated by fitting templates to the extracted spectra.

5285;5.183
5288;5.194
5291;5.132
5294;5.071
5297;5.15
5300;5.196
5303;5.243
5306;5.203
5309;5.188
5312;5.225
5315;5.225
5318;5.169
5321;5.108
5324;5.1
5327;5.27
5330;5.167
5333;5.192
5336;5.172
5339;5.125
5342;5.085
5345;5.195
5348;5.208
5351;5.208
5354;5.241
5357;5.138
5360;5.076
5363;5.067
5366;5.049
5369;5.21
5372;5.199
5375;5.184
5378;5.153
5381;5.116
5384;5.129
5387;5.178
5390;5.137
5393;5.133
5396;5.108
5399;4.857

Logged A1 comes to 0.0 angstrom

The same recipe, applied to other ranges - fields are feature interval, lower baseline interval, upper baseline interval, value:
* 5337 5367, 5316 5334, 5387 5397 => 0.1 angstrom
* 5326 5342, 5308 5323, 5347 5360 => 0.0 angstrom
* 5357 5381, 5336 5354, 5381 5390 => 0.1 angstrom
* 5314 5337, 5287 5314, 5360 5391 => 0.0 angstrom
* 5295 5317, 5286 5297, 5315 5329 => -0.2 angstrom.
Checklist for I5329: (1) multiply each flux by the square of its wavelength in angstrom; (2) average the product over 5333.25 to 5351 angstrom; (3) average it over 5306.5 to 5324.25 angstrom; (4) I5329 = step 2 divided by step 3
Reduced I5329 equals 1.01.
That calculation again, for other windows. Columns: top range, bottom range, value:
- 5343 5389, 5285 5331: 1.02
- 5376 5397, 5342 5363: 1.01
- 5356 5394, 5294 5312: 1.02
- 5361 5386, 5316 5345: 1.01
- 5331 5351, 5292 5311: 1.01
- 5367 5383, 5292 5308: 1.03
